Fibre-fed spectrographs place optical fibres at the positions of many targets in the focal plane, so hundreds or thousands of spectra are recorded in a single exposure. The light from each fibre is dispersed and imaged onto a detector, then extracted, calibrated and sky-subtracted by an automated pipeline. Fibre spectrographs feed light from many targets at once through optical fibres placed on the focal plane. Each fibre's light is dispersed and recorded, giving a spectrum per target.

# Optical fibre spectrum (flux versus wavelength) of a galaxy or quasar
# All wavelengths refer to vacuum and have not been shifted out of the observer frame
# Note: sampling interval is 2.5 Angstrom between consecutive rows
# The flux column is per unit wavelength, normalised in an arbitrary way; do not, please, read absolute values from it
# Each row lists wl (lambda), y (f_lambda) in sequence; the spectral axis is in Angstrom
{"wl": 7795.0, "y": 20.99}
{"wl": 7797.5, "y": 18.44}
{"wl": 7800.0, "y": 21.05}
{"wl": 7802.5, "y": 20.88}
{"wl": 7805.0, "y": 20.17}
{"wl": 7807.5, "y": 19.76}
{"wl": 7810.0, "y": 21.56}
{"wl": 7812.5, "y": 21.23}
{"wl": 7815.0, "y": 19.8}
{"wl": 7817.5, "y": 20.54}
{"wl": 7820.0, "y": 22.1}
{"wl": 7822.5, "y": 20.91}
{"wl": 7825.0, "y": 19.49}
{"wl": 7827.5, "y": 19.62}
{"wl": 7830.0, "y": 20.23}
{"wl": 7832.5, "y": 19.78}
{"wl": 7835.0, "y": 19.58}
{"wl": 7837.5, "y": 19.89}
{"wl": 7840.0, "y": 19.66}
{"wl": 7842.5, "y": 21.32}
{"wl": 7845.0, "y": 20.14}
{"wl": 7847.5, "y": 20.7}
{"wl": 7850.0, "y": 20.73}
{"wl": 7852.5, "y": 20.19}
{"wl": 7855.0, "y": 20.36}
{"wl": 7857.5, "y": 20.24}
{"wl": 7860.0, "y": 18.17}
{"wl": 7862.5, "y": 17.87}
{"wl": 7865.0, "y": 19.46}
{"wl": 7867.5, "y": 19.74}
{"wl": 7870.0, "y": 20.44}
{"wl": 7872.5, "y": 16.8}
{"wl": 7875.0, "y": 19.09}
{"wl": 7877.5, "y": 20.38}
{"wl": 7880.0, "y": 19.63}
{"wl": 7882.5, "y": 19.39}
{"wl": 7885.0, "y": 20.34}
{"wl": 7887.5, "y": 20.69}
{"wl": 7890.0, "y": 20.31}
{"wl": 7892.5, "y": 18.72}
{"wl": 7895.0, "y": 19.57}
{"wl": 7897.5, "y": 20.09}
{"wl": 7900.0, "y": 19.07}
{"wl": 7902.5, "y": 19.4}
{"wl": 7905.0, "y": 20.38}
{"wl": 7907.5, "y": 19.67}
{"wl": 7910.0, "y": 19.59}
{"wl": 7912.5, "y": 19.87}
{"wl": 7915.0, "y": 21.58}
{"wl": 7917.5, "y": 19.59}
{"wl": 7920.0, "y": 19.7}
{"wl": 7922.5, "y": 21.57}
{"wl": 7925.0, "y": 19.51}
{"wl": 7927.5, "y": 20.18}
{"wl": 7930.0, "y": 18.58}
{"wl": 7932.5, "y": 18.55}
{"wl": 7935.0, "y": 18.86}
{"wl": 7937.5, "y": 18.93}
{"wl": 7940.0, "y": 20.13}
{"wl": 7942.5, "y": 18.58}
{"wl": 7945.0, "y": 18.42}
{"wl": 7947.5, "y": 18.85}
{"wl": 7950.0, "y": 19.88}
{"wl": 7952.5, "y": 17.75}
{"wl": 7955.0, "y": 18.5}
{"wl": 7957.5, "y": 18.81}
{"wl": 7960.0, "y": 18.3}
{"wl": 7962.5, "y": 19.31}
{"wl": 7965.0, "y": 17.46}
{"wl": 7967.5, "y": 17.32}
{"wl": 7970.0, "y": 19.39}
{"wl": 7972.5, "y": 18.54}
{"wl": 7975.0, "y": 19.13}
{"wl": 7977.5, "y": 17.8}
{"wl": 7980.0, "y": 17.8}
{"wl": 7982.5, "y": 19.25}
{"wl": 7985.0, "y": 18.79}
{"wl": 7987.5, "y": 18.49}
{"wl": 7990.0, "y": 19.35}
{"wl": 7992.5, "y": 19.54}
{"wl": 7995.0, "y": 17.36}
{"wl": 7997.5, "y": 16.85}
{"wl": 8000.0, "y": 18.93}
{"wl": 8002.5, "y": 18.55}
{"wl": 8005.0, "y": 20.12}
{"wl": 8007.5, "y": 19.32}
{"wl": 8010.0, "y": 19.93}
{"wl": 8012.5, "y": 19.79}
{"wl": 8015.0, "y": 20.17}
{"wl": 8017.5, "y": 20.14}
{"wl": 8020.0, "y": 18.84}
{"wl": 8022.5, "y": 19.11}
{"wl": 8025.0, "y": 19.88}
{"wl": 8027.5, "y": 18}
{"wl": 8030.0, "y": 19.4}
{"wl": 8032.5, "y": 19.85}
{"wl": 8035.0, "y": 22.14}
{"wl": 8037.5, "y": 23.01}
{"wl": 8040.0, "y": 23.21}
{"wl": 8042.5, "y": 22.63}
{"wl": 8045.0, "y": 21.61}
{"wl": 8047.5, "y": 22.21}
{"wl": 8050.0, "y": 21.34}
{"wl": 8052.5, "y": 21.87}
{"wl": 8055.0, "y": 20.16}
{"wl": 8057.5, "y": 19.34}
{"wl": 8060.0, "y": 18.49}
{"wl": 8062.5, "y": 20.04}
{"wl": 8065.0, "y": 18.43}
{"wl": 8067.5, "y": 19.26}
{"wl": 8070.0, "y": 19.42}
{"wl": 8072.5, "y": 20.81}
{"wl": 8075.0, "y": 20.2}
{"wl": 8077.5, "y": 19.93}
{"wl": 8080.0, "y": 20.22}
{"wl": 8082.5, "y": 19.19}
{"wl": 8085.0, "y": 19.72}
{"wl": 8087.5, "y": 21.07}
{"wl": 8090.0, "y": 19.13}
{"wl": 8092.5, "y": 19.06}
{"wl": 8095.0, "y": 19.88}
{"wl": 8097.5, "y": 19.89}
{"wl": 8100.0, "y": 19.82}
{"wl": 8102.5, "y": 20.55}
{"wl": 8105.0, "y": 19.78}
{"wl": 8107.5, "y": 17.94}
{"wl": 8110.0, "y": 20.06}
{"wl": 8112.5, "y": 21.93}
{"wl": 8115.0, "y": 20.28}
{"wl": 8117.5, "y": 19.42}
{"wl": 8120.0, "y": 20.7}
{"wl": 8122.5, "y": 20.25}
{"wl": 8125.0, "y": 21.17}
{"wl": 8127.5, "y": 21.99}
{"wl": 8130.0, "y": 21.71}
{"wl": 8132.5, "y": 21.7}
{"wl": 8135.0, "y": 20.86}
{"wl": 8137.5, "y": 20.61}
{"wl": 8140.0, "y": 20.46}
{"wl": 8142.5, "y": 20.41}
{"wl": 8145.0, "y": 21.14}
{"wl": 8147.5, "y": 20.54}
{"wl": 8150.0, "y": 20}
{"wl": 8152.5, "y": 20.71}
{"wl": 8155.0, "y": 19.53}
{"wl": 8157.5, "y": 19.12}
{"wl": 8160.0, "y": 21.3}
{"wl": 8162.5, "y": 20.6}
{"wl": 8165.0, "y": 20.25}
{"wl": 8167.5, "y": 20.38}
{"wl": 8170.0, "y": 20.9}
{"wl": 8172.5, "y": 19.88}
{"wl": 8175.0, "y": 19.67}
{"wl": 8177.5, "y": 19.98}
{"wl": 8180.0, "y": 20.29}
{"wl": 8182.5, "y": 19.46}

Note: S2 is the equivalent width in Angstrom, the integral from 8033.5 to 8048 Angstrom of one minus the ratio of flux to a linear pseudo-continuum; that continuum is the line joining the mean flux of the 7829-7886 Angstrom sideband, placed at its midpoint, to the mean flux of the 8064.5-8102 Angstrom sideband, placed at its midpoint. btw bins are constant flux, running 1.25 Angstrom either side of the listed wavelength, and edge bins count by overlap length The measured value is -2.0 Angstrom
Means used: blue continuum 19.7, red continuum 19.8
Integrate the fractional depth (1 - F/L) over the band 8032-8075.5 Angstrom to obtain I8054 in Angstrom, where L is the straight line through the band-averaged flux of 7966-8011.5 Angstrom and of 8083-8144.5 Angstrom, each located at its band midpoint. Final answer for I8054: -2.8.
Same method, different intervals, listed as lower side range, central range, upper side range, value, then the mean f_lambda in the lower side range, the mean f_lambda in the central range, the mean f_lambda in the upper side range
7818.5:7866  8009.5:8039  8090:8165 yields 0.3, 20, 20.1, 20.4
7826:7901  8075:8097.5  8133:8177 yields 0.5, 19.7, 19.8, 20.4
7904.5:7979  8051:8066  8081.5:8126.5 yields 0.0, 19.1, 19.8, 20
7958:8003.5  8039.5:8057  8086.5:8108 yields -2.3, 18.5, 21.7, 19.7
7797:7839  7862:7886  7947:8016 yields 0.5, 20.3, 19.3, 18.8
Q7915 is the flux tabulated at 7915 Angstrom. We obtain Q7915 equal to 21.58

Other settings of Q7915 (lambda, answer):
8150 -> 20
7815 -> 19.8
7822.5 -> 20.91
